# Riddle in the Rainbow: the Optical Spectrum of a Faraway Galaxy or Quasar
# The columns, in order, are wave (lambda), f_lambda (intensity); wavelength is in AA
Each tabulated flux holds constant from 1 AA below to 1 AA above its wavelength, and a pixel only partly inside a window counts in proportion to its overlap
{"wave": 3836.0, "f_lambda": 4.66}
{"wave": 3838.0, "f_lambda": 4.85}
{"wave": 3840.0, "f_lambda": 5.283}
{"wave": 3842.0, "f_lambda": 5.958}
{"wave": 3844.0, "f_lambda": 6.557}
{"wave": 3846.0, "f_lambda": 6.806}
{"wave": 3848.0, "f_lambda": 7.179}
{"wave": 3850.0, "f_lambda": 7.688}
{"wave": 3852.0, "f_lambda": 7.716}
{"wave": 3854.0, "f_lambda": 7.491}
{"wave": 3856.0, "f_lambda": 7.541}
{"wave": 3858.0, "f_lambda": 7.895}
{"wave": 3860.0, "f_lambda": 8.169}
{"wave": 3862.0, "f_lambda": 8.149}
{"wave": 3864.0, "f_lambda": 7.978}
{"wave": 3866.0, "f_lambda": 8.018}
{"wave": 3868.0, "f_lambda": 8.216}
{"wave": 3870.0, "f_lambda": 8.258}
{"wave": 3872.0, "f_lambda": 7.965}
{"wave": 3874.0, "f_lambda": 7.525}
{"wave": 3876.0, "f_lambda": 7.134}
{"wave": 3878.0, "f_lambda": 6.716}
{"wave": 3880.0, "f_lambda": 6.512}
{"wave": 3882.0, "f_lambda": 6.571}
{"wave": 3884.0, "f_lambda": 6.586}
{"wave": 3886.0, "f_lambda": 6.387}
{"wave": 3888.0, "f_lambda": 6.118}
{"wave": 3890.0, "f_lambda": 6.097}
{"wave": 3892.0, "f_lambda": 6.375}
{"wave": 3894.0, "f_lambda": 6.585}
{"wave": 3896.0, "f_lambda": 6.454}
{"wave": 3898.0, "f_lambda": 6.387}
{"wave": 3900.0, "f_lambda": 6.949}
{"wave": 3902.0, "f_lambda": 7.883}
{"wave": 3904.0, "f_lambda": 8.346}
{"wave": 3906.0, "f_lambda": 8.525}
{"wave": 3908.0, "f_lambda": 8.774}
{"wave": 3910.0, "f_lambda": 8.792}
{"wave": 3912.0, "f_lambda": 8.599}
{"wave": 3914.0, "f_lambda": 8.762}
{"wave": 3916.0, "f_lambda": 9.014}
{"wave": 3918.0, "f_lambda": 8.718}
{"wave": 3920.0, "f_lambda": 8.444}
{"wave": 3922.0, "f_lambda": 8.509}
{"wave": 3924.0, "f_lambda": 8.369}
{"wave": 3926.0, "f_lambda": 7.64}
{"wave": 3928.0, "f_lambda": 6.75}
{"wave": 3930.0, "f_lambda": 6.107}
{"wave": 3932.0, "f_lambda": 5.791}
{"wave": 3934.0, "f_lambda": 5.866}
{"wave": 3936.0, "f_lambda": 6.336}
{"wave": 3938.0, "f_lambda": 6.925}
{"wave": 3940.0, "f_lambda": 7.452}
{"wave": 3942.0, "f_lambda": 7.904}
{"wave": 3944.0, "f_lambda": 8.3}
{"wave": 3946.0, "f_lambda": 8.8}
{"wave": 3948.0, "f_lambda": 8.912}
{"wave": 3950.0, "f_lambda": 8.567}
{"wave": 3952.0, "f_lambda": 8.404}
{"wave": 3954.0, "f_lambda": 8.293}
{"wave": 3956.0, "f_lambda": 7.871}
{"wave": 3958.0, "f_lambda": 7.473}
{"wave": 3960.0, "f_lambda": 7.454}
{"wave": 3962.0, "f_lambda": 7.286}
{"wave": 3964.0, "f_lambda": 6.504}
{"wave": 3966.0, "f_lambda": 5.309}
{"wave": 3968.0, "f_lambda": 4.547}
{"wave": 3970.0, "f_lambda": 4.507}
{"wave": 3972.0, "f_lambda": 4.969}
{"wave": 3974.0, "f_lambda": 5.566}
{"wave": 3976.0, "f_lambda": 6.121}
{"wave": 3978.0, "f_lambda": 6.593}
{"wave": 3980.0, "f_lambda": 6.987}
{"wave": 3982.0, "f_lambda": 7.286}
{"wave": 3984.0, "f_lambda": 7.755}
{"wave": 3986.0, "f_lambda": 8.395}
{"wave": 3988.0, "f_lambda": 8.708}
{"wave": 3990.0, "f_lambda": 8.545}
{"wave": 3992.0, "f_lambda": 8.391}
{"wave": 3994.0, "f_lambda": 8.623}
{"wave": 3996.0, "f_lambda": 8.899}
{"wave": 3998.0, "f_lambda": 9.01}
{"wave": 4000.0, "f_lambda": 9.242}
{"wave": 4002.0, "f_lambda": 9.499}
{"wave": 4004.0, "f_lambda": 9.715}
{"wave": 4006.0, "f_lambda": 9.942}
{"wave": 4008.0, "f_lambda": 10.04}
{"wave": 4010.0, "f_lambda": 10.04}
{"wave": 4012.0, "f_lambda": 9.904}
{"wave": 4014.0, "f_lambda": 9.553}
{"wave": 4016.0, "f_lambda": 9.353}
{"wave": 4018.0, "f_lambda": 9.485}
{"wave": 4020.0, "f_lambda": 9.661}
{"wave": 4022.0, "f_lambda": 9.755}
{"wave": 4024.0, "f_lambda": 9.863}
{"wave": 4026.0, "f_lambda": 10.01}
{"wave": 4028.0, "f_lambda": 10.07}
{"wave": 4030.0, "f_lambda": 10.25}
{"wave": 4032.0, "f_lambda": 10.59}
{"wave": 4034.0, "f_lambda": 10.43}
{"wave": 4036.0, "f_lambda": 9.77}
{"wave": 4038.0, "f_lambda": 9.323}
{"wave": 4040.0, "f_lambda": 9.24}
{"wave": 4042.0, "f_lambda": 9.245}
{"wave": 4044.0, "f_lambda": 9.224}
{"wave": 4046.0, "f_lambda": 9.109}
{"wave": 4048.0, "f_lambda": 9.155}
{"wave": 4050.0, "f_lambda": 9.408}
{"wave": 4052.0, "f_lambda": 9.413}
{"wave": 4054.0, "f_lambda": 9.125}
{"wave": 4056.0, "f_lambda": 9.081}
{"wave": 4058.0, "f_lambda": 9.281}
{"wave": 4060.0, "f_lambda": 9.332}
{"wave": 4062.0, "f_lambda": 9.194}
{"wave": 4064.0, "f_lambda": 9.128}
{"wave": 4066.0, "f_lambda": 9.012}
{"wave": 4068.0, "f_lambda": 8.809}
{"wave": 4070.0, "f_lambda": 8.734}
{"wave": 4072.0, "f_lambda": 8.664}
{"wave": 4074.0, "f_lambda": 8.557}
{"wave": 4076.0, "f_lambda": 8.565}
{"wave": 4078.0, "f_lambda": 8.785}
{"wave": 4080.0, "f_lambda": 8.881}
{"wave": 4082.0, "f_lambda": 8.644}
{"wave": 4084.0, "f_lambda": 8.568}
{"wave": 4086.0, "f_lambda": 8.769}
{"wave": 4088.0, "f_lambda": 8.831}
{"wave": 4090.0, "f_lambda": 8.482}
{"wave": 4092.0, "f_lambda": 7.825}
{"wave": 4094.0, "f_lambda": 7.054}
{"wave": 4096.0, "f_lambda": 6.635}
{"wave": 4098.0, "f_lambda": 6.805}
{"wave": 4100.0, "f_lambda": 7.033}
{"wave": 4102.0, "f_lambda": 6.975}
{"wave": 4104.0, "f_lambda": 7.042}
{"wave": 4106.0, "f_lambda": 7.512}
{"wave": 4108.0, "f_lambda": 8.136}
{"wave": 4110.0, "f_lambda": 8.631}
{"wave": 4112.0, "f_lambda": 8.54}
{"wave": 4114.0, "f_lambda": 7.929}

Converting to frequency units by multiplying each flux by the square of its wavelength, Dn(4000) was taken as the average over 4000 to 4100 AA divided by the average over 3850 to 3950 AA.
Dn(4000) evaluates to 1.3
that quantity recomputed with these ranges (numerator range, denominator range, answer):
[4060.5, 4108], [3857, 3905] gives 1.26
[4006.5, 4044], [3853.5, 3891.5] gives 1.45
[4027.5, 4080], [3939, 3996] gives 1.31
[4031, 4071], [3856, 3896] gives 1.41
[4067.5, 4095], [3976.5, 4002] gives 1.08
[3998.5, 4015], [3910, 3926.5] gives 1.19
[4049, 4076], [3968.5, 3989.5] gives 1.41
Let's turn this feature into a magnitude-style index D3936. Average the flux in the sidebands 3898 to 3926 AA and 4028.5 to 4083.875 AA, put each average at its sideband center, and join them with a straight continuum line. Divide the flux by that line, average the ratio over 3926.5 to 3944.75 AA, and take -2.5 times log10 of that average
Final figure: 0.24 mag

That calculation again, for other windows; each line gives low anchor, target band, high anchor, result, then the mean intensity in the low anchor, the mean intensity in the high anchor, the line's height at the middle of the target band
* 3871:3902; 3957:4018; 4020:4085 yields 0.057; 6.73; 9.29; 8.29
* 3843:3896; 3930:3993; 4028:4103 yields 0.120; 7.22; 8.83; 7.98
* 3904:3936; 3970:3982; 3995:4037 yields 0.435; 7.88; 9.77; 8.98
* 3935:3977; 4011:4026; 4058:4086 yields -0.206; 7.02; 8.85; 8.01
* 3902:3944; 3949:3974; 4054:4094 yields 0.194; 7.8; 8.76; 8.04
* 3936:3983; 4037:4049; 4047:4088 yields -0.086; 7.03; 8.95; 8.52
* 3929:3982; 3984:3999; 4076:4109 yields -0.199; 6.89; 7.89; 7.15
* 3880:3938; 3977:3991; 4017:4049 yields 0.134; 7.33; 9.7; 8.76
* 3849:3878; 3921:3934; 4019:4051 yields 0.197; 7.8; 9.69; 8.51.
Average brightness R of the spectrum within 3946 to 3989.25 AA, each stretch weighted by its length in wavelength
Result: 7.07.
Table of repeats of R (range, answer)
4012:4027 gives 9.68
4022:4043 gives 9.87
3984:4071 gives 9.37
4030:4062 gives 9.47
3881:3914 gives 7.26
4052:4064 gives 9.21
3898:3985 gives 7.38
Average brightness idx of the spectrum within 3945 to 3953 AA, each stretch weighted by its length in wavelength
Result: 8.67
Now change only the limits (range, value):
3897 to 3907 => 7.62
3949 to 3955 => 8.42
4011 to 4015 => 9.73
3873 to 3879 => 7.12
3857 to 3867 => 8.04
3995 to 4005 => 9.27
